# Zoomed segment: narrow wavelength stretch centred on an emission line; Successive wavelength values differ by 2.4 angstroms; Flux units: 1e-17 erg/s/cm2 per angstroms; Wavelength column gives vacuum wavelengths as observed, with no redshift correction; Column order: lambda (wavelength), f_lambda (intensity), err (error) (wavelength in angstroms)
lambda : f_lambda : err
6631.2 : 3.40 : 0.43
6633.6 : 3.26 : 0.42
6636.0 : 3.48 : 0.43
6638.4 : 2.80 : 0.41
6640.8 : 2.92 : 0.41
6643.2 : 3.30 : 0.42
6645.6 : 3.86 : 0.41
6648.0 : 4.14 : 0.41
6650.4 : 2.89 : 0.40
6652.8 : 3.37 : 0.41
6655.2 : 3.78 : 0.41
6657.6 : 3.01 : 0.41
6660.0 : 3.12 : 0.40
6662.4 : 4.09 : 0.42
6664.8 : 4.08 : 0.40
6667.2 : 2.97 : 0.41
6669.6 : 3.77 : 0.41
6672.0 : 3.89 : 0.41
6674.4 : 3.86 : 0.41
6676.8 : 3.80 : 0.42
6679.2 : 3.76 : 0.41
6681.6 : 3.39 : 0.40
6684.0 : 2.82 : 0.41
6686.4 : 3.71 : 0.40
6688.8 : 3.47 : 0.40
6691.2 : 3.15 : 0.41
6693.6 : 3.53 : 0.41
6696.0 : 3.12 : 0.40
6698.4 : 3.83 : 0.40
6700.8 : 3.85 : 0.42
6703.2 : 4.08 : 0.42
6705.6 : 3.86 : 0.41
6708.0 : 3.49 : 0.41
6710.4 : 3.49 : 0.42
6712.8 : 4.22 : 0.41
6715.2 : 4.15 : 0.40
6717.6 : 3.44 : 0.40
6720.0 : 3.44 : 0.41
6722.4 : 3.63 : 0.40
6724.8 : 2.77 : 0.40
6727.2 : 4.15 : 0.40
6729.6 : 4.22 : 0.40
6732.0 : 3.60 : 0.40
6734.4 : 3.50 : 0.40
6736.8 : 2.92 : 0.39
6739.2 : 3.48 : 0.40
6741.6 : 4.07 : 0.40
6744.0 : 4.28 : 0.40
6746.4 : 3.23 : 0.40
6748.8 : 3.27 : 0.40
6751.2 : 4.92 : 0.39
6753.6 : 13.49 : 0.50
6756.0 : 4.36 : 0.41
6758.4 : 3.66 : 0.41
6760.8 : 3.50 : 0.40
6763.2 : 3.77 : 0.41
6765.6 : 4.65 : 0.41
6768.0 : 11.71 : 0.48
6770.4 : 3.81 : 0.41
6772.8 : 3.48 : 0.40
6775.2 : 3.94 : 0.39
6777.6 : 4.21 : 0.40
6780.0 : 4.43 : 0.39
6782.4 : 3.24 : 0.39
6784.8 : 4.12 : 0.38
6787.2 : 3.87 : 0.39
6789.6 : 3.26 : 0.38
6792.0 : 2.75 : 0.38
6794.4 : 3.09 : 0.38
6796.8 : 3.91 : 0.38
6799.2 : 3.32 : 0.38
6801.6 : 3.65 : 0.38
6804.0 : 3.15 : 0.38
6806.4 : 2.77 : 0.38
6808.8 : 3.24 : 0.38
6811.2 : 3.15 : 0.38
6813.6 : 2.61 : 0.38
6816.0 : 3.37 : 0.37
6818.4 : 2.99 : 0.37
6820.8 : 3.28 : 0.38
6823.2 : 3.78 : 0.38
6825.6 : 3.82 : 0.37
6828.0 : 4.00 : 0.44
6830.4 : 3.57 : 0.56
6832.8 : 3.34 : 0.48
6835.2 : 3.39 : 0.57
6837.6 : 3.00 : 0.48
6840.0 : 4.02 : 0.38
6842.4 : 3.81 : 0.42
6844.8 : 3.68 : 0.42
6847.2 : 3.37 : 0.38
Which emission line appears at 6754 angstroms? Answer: [S II] 6716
